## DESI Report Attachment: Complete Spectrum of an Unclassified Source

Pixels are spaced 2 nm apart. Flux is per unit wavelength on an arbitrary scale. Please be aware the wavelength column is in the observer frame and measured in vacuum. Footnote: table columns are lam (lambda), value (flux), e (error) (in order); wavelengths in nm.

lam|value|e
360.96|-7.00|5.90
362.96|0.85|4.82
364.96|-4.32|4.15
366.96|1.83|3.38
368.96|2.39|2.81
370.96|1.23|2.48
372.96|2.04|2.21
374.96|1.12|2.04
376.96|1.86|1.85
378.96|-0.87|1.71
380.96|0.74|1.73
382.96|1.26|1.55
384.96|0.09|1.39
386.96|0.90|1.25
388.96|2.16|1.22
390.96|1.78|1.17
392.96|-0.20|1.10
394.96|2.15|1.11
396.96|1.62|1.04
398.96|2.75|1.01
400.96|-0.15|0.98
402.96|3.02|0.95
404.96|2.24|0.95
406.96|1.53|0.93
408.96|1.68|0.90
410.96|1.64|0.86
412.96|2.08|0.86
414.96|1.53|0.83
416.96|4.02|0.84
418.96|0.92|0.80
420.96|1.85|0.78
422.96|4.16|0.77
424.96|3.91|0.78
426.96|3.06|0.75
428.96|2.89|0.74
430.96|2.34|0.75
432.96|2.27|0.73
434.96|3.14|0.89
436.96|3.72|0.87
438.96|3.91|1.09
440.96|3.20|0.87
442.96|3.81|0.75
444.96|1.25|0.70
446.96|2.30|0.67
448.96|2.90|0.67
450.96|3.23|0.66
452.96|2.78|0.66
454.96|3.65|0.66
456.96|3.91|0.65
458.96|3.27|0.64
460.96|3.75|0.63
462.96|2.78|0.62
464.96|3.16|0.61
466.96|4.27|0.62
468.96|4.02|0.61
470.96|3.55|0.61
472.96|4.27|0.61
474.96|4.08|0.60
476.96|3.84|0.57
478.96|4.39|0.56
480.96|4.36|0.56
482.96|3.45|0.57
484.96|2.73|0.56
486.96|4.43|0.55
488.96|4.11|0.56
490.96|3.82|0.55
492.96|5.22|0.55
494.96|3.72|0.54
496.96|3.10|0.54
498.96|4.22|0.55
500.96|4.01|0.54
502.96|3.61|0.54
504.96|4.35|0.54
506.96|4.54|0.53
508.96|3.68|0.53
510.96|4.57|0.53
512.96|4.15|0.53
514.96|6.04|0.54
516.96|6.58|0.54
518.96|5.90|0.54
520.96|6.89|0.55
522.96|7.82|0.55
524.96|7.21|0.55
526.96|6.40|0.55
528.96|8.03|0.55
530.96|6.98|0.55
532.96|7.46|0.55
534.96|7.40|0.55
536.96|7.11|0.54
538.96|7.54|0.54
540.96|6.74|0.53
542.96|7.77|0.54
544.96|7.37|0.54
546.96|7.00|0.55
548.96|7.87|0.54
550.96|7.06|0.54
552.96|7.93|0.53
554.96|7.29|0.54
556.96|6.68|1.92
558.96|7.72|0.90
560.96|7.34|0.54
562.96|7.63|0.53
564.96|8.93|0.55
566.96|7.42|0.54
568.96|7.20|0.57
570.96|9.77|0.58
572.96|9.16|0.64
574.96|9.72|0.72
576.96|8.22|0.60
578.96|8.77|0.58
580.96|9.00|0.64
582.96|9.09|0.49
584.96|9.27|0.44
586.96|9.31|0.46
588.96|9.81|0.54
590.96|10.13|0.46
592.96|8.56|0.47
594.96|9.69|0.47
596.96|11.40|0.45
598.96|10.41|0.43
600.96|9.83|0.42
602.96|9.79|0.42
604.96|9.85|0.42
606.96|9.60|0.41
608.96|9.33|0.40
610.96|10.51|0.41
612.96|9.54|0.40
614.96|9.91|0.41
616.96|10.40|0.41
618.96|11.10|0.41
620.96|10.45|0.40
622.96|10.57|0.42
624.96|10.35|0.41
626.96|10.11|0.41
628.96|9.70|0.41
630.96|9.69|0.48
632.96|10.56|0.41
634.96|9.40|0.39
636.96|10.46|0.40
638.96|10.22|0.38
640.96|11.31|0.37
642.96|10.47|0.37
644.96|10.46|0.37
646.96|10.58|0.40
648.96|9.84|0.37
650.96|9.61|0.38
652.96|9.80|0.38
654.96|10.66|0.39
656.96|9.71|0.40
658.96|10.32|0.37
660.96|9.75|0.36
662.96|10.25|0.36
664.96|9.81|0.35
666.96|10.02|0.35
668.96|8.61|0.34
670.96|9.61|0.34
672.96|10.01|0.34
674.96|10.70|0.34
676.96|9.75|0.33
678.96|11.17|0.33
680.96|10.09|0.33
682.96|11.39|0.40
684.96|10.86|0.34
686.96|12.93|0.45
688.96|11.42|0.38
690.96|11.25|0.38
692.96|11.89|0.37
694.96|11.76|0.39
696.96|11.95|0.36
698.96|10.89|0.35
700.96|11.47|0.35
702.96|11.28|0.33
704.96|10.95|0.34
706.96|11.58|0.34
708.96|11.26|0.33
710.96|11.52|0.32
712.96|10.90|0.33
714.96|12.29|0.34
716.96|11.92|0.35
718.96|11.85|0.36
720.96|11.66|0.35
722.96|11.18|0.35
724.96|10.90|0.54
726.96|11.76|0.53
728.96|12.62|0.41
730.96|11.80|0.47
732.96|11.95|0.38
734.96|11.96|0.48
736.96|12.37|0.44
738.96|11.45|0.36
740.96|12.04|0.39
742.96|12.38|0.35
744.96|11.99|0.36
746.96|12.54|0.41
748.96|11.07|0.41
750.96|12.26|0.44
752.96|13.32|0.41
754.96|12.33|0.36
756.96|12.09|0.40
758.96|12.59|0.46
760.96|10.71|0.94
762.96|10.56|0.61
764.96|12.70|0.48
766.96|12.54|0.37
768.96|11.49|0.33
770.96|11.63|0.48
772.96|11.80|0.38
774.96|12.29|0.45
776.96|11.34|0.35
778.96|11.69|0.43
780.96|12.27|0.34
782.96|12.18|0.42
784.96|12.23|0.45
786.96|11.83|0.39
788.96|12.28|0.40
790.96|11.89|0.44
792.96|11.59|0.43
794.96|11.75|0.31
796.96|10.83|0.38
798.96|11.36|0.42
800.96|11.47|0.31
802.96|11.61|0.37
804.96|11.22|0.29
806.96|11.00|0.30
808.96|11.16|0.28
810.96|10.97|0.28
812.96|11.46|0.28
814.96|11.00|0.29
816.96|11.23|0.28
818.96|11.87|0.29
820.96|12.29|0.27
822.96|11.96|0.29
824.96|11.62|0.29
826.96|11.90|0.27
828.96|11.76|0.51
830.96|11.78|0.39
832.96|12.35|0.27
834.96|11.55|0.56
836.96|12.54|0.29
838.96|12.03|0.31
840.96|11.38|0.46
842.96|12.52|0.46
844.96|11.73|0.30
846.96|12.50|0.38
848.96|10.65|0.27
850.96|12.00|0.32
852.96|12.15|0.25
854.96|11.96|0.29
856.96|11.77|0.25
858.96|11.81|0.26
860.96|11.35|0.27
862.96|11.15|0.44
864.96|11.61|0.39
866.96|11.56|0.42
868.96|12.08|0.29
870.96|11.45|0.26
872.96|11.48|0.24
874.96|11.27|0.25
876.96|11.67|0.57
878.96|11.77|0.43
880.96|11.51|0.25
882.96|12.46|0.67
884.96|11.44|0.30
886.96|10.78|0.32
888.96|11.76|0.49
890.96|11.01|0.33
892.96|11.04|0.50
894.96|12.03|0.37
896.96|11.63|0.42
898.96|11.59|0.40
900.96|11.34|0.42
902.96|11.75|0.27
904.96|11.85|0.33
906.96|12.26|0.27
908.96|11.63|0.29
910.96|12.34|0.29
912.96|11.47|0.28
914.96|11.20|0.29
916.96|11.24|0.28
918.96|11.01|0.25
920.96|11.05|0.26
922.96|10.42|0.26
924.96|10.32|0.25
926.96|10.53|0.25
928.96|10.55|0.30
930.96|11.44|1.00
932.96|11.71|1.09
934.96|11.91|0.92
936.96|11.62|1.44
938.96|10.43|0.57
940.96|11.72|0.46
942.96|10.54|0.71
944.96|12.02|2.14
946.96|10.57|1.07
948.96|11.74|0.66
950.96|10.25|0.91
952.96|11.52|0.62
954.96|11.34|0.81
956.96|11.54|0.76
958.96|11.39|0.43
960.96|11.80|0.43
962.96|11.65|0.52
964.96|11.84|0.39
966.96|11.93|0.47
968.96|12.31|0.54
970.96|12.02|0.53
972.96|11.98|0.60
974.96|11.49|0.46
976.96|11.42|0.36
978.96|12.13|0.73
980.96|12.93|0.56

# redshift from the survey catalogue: 0.29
